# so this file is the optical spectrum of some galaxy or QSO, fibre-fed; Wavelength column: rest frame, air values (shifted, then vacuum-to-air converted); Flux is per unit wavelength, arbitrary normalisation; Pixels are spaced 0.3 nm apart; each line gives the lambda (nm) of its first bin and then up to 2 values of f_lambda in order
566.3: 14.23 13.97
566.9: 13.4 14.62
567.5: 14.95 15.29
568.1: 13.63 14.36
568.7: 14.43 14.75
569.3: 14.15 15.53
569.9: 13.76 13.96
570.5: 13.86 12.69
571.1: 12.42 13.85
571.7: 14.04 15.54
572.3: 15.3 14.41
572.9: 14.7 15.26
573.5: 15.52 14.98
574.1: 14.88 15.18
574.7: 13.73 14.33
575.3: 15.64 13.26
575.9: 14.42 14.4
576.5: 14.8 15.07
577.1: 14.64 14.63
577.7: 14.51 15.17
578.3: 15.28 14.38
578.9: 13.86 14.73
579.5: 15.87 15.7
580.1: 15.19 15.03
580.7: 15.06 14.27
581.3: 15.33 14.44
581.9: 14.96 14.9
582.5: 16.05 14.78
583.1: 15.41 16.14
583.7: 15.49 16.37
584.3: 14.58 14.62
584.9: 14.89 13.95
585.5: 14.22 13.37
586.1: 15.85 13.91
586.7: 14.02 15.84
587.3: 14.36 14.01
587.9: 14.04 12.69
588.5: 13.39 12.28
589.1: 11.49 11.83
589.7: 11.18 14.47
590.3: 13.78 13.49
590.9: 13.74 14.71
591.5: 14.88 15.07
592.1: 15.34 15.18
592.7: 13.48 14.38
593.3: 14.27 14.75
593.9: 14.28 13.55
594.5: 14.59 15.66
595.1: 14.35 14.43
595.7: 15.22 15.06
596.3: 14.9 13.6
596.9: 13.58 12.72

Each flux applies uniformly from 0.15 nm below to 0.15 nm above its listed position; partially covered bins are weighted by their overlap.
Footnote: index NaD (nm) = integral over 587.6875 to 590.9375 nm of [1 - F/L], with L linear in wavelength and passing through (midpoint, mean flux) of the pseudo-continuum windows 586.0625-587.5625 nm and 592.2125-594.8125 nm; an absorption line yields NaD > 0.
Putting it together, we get 0.36 nm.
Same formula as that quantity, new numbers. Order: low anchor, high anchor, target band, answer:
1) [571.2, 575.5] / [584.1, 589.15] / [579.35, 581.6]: -0.12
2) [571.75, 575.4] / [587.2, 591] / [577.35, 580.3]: -0.13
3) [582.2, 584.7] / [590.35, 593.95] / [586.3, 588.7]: 0.16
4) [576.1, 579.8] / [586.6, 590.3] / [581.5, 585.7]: -0.31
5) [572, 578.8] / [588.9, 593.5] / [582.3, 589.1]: -0.17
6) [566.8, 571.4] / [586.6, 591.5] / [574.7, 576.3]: -0.05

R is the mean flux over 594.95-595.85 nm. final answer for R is 14.7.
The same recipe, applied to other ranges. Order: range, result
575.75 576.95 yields 14.7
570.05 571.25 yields 13.2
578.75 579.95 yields 15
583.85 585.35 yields 14.9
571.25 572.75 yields 14.6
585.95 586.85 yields 14.6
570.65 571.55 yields 13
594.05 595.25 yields 14.5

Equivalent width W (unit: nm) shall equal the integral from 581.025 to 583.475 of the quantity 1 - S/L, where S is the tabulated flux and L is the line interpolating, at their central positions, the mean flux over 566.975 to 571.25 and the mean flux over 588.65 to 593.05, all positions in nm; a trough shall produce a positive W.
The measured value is -0.23 nm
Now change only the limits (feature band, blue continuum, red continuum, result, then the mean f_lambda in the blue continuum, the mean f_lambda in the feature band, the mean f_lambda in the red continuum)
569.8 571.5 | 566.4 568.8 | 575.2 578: 0.12 nm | 14.3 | 13.4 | 14.6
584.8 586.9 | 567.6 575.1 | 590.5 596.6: 0.02 nm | 14.4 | 14.3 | 14.6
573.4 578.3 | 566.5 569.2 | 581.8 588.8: -0.07 nm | 14.4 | 14.7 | 14.6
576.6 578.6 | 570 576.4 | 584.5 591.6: -0.09 nm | 14.4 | 14.8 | 13.8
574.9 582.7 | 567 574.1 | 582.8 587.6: -0.10 nm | 14.4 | 14.8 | 14.8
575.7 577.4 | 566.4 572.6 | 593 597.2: -0.04 nm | 14.2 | 14.6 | 14.4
